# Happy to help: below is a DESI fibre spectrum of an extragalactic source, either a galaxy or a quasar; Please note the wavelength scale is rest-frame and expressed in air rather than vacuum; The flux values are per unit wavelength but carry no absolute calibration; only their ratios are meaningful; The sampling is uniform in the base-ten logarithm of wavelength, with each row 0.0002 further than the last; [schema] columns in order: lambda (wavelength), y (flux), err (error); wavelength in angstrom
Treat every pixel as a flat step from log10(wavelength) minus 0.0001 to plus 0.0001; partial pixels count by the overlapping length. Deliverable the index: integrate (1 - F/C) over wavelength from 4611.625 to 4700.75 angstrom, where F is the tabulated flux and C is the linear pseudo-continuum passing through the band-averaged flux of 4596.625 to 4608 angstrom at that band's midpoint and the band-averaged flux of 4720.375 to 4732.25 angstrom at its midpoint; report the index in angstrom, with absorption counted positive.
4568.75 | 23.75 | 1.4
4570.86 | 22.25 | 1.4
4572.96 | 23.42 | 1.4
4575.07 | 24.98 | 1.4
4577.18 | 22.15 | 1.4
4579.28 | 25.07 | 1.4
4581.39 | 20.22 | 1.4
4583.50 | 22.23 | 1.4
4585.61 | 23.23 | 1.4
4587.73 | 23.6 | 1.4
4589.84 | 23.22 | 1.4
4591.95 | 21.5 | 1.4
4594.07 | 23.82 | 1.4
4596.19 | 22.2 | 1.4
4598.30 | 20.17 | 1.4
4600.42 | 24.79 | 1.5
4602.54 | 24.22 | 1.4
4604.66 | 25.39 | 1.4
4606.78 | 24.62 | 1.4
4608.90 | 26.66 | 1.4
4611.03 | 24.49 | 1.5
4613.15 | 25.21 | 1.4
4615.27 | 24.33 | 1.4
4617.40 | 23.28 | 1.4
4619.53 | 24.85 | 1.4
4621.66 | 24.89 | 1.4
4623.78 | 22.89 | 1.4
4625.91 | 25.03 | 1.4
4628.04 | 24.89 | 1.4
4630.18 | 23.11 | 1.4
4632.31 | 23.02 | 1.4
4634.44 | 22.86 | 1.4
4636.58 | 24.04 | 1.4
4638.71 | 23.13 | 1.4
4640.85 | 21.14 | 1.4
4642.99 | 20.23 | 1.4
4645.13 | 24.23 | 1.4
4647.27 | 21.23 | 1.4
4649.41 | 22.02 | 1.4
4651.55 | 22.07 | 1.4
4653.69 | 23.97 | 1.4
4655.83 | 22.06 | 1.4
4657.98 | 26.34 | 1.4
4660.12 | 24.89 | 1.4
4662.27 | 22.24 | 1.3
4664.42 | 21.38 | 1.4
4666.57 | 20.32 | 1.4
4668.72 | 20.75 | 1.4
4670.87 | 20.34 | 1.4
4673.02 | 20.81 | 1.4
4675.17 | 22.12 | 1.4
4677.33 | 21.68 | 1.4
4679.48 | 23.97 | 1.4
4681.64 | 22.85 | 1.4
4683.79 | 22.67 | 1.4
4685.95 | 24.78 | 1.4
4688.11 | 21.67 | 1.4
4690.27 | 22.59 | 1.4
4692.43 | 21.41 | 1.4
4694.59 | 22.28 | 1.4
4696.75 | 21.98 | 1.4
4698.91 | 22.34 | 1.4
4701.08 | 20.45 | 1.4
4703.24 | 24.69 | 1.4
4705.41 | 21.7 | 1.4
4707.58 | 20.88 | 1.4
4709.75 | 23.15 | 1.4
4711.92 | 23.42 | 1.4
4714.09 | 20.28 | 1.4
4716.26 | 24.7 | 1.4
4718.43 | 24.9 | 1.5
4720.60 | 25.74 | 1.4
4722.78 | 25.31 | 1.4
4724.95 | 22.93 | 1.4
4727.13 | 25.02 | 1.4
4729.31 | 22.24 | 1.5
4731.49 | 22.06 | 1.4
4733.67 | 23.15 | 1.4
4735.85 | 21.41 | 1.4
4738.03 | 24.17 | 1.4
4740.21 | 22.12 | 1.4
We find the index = 3.7 angstrom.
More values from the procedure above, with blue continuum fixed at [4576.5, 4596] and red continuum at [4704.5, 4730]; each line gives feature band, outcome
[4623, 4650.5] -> 0.1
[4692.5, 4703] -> 0.6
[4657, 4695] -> 1.3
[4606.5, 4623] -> -1.3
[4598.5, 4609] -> -0.8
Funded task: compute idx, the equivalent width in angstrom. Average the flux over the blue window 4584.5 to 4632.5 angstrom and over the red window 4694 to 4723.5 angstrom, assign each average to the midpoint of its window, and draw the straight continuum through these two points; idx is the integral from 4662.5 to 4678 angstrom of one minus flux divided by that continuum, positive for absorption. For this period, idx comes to 1.5 angstrom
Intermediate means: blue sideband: 23.9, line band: 21.1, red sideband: 23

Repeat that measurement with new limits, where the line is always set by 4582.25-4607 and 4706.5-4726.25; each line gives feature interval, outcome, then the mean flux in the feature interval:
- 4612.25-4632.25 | -0.8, 24.2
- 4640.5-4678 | 2.0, 22.1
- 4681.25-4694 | 0.4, 22.6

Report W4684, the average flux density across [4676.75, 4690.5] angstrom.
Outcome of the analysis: 23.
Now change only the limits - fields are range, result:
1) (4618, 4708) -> 22.7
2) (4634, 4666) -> 22.7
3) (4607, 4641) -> 24.1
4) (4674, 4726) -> 22.9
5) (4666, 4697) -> 22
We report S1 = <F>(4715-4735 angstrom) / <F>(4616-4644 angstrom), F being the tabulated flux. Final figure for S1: 1.0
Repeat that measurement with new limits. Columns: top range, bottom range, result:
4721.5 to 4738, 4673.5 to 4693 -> 1.03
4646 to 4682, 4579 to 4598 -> 0.99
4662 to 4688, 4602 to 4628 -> 0.89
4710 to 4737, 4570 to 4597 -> 1.02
